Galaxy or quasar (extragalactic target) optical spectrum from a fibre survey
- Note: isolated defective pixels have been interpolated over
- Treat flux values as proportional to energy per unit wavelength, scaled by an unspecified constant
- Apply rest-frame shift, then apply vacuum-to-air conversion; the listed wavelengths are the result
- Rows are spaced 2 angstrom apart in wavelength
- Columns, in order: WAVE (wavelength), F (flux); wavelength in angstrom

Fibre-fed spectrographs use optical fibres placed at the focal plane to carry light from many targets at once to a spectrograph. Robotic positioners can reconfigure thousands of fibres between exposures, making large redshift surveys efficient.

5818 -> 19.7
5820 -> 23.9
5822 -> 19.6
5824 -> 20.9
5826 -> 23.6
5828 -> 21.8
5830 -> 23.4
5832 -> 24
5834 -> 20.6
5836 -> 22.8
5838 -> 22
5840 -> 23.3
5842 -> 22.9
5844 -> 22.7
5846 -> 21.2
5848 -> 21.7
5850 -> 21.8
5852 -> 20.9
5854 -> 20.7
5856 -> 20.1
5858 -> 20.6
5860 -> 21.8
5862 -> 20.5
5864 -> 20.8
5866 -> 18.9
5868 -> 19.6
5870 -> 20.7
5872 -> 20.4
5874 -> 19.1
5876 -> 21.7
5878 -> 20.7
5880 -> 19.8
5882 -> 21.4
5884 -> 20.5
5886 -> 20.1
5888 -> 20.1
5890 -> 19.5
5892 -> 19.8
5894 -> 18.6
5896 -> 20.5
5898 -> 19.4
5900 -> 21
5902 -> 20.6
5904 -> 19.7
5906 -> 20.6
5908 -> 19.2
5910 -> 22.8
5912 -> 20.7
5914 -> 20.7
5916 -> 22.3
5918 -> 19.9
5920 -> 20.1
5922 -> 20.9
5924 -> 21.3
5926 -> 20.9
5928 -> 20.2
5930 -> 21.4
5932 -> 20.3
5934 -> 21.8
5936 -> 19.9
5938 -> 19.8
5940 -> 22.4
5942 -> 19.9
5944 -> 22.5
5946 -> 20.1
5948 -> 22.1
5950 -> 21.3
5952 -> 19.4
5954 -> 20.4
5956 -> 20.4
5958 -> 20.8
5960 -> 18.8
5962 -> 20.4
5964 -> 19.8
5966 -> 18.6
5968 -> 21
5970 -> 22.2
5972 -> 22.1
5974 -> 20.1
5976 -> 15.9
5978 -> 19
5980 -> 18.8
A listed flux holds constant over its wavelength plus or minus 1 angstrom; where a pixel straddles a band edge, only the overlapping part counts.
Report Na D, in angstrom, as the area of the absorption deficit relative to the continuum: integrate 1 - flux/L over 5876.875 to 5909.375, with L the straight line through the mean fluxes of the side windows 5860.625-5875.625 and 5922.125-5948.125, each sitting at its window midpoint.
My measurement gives 0.5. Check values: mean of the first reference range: 20.1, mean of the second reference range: 20.9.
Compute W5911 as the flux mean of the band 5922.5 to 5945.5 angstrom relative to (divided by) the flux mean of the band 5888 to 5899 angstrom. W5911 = 1.1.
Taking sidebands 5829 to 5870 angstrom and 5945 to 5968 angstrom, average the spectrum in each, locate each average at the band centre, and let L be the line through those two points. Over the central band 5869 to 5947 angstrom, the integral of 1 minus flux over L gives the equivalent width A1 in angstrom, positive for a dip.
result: 0.9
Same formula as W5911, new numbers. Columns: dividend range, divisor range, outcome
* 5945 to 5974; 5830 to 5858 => 0.94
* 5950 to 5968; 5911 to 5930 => 0.96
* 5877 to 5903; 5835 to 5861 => 0.93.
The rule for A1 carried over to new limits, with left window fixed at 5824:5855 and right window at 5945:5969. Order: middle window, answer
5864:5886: 1.33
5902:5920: 0.27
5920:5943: -0.10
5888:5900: 0.88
